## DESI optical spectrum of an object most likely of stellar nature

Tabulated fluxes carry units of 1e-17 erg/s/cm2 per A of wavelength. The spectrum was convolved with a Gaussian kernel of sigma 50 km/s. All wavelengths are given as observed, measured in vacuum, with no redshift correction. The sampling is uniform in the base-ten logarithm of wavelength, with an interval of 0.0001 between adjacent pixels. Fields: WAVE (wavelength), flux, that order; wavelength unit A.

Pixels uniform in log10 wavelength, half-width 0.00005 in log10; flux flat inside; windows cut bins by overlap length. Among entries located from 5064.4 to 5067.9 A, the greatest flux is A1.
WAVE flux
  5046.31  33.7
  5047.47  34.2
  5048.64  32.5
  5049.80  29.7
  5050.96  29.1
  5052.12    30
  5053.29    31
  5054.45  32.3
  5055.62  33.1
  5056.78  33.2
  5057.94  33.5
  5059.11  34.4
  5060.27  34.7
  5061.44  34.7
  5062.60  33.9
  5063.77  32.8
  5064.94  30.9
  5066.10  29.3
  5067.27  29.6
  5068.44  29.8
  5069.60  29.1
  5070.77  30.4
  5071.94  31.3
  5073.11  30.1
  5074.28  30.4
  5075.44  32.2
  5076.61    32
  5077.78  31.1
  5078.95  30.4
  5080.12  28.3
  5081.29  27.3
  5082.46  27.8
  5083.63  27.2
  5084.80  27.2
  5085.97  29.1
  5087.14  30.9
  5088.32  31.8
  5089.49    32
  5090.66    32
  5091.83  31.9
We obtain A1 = 30.9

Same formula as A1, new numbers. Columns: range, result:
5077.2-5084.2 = 31.1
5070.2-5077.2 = 32.2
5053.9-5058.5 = 33.5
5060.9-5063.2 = 34.7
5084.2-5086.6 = 29.1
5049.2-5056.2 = 33.1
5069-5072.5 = 31.3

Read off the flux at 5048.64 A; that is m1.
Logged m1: 32.5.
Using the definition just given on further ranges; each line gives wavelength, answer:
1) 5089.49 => 32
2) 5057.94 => 33.5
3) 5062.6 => 33.9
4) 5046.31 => 33.7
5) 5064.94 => 30.9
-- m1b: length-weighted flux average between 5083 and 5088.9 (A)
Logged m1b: 29.2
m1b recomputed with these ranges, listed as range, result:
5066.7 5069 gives 29.7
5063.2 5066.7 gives 31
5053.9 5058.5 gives 33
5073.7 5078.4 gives 31.5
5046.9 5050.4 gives 32.1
